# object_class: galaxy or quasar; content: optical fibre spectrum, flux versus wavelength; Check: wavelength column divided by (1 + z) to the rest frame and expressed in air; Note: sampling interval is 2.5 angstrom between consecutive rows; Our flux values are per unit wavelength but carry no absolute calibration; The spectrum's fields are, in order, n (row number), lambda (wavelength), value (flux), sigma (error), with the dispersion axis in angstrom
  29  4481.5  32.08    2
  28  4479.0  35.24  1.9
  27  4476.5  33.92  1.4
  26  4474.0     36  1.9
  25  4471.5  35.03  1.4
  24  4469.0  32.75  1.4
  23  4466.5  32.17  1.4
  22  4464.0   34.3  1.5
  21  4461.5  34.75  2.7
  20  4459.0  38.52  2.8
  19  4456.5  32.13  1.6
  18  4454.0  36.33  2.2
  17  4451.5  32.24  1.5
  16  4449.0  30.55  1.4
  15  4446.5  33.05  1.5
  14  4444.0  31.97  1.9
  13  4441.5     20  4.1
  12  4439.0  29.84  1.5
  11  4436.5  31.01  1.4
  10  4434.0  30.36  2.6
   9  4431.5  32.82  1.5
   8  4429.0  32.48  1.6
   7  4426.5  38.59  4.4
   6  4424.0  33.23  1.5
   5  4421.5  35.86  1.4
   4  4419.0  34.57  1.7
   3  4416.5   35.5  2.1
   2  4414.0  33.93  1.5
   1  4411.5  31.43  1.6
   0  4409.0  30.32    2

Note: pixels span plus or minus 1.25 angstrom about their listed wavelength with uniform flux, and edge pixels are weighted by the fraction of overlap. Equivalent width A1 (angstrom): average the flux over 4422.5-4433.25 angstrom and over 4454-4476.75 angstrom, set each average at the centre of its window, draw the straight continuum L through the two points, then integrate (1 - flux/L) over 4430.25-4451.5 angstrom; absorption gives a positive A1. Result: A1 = 2.6 angstrom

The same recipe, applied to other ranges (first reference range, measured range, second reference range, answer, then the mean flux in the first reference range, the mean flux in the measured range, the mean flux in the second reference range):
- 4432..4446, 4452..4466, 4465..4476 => -1.17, 29.1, 34.9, 34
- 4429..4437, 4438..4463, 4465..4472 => 0.32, 31.6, 32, 33.2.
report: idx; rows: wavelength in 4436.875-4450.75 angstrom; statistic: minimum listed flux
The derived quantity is 20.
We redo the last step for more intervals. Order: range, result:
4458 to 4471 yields 32.17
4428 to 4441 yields 29.84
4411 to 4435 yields 30.36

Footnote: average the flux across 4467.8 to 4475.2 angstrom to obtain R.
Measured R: 34.6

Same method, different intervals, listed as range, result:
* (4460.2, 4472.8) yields 33.8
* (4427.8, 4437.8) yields 31.7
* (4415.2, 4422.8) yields 35.3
